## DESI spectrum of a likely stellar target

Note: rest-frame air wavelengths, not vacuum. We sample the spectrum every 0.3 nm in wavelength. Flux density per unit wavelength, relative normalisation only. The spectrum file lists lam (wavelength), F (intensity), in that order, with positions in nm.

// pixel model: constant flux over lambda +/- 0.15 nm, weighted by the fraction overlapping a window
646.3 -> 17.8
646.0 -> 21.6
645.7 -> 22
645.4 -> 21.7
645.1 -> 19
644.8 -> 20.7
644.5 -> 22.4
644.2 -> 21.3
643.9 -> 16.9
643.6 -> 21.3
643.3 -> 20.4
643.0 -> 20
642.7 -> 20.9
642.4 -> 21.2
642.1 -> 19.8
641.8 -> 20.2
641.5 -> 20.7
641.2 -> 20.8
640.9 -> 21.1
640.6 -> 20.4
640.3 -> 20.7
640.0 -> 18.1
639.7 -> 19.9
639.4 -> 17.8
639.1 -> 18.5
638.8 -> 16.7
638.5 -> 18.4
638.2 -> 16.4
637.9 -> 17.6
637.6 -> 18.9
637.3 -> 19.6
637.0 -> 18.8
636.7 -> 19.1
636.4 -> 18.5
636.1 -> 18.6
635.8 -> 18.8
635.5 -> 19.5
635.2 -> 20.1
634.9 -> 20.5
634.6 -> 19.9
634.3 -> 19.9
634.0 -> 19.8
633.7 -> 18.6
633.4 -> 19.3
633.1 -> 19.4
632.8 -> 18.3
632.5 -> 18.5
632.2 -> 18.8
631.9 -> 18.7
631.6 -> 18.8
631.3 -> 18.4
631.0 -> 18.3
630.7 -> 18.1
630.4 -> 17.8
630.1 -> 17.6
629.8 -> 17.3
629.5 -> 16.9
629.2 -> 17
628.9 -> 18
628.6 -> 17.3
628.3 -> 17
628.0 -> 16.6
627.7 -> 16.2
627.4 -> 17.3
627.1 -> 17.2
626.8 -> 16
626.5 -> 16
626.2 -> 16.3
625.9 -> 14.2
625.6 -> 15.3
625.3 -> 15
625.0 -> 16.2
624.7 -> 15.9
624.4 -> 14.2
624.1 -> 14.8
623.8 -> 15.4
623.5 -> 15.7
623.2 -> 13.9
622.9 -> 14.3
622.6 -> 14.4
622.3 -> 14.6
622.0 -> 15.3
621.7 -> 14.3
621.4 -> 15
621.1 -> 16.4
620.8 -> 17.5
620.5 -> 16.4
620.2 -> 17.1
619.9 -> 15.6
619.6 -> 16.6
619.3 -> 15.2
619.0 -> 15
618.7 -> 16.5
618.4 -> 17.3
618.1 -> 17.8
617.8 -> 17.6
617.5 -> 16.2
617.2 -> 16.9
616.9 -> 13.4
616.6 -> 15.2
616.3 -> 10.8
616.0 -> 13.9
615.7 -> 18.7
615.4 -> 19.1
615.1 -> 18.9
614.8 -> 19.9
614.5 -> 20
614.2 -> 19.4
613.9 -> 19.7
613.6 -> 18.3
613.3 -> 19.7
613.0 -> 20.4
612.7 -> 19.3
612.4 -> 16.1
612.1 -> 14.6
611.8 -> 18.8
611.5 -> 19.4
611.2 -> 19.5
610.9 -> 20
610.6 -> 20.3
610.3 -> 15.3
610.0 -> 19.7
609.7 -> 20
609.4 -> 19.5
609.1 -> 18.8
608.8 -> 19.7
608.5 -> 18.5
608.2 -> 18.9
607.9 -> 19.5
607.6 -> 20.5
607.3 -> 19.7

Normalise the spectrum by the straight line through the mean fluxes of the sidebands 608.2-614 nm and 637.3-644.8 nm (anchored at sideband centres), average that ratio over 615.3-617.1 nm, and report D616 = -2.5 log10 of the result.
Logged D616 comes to 0.25 mag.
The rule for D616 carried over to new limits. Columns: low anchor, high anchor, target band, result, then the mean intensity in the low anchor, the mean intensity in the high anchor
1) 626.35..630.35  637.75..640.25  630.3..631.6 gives -0.06 mag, 17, 18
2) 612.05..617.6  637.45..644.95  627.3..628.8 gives 0.10 mag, 17.5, 19.6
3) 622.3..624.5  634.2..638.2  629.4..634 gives -0.05 mag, 14.7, 19.1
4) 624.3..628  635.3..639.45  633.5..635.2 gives -0.12 mag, 15.9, 18.4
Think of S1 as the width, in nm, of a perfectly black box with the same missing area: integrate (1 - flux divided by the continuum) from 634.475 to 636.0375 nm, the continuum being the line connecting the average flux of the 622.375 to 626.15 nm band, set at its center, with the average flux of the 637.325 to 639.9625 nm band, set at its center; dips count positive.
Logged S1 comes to -0.210 nm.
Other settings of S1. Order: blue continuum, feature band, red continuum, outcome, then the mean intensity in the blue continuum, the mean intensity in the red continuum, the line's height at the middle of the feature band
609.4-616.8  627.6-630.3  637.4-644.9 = 0.27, 18.2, 19.6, 19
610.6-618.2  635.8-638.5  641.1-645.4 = 0.19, 17.8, 20.4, 19.9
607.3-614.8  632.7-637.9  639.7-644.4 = 0.20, 19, 20.3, 20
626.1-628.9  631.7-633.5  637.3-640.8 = -0.13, 16.7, 18.6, 17.5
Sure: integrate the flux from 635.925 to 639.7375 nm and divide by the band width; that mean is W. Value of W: 18.3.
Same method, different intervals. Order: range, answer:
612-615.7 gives 18.8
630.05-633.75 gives 18.5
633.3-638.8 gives 19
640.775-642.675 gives 20.6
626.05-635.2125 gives 18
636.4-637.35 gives 19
